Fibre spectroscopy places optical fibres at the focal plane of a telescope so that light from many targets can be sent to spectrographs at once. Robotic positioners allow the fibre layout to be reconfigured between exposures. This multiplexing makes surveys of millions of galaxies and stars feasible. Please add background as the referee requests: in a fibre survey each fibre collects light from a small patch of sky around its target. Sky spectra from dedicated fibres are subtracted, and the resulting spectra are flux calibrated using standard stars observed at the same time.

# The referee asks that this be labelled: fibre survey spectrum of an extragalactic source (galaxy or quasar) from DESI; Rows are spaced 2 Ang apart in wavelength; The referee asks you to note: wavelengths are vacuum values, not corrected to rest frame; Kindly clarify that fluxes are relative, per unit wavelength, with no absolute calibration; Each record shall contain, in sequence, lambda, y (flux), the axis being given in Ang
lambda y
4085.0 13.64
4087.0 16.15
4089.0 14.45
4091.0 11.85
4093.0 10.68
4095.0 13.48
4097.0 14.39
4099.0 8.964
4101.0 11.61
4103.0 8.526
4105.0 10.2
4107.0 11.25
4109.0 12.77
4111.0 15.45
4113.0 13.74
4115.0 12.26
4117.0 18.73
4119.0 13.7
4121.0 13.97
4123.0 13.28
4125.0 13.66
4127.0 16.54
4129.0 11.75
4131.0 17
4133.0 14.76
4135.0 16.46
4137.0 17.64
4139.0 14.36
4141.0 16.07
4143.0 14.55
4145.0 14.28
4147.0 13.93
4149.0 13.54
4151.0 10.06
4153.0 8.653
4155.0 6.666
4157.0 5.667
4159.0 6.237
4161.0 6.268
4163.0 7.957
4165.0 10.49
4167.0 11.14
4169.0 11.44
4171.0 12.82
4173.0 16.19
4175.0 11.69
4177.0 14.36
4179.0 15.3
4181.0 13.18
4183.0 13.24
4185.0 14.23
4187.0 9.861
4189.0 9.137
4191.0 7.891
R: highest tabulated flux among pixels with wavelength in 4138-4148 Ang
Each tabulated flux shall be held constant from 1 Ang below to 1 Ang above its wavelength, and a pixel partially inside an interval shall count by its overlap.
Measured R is 16.07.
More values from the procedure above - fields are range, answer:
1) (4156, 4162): 6.268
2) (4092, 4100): 14.39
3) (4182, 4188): 14.23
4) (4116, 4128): 18.73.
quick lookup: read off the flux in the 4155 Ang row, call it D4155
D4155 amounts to 6.666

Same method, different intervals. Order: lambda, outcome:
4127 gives 16.54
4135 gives 16.46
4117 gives 18.73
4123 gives 13.28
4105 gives 10.2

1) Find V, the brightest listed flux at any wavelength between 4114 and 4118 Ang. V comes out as 18.73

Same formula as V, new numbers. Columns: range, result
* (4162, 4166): 10.49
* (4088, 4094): 14.45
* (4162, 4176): 16.19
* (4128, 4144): 17.64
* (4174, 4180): 15.3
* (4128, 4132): 17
